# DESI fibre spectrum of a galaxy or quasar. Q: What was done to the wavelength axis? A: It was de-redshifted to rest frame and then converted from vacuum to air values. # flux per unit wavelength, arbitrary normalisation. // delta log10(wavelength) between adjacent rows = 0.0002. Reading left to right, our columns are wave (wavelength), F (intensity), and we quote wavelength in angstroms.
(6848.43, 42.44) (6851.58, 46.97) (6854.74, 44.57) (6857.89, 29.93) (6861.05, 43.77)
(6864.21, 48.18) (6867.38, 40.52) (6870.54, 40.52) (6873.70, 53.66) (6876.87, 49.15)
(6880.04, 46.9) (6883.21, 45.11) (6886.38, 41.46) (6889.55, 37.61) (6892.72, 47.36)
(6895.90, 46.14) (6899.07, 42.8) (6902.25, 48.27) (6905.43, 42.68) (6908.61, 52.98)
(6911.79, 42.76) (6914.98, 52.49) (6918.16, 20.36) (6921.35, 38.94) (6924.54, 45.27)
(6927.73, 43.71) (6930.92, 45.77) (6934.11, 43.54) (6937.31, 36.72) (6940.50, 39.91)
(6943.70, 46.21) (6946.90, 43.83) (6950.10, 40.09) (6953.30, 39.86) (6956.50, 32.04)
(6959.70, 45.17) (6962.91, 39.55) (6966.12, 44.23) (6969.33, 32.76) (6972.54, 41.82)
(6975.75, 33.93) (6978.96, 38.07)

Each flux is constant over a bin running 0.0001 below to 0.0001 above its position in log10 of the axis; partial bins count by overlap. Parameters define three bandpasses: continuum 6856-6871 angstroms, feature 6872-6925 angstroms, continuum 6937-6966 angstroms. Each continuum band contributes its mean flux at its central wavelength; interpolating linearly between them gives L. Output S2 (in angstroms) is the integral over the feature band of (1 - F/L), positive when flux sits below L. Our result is -4.70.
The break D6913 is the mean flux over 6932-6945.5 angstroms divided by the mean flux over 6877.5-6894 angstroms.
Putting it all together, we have 1.0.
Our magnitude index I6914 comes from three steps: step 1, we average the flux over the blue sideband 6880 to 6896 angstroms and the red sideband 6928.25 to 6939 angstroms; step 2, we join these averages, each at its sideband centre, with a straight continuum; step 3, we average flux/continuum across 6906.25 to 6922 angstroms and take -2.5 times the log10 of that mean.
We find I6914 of 0.03 mag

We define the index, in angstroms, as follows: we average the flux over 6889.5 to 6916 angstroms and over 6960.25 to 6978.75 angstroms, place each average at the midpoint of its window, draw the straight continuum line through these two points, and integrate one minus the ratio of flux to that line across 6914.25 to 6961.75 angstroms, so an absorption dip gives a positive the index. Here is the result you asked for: 1.7 angstroms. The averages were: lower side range 46.2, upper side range 38.8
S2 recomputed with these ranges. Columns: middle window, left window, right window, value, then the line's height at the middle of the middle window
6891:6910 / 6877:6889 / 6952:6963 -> -1.5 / 43.2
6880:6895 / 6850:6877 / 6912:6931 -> -0.3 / 42.6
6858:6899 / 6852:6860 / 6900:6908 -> -2.0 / 42.4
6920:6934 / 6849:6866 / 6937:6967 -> -0.7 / 41.3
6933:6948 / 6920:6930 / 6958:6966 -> 0.3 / 42.8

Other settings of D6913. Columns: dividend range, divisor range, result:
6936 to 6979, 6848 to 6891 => 0.91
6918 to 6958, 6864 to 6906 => 0.90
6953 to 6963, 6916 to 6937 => 0.98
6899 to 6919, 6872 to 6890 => 0.96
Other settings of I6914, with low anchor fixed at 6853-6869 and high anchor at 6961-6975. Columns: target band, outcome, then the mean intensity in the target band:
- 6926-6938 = -0.07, 42.9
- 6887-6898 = -0.07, 43.5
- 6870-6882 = -0.17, 48.1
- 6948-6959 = 0.04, 38.3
